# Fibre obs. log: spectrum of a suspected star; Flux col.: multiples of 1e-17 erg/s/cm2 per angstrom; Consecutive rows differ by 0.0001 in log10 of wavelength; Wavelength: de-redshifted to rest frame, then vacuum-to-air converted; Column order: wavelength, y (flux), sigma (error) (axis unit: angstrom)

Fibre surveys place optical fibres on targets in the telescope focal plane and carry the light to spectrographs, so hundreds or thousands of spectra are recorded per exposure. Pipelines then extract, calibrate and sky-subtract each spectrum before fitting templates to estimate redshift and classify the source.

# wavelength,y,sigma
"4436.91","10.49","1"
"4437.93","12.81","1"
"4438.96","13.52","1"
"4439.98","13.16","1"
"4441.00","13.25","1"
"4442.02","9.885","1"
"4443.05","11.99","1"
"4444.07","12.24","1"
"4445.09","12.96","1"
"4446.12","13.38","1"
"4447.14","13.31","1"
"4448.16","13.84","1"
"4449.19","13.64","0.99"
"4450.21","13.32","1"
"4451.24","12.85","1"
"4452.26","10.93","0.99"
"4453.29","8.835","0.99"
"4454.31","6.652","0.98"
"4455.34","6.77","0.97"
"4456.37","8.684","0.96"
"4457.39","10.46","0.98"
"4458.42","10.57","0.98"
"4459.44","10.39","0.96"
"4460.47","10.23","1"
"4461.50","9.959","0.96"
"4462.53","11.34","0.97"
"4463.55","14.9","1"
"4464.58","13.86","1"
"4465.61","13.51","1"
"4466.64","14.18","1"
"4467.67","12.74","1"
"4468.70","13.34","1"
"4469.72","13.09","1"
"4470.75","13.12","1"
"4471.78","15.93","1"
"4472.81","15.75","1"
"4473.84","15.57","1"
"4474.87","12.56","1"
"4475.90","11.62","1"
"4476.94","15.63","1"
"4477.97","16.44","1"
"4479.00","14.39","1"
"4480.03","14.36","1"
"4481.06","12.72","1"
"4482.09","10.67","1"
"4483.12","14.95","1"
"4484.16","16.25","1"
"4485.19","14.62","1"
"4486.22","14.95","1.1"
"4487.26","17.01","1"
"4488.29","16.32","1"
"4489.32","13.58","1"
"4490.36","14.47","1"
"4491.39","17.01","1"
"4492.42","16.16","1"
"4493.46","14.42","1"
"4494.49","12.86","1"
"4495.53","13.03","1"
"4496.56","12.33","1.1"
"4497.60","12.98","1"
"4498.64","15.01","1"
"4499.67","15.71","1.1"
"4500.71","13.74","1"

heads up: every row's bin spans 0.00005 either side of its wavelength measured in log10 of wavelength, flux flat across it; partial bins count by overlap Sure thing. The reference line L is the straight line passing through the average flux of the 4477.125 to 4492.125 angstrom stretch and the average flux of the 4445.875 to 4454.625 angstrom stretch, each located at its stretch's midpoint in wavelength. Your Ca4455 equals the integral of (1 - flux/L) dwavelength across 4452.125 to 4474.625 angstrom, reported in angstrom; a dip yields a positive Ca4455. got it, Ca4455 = 2.2 angstrom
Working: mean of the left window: 11.9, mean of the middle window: 11.9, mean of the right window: 14.9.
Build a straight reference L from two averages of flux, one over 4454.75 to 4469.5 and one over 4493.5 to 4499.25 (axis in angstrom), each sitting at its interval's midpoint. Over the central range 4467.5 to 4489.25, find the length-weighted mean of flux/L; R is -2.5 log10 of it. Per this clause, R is -0.162 mag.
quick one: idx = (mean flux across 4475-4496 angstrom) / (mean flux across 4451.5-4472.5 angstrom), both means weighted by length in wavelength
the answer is 1.26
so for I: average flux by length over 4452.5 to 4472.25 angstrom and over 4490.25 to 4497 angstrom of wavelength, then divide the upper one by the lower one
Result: 1.25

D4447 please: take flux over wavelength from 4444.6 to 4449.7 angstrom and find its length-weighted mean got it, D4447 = 13.4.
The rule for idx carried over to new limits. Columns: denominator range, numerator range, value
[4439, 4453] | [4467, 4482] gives 1.11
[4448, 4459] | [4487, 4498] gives 1.38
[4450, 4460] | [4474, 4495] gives 1.48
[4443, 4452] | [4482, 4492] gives 1.16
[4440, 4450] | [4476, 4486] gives 1.12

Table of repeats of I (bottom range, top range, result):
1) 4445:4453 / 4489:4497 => 1.11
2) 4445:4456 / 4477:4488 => 1.29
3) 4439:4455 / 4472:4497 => 1.21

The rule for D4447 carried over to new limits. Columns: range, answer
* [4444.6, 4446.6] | 13.1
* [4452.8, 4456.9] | 7.75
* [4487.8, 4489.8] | 15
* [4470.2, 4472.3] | 14.5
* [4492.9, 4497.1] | 13.2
